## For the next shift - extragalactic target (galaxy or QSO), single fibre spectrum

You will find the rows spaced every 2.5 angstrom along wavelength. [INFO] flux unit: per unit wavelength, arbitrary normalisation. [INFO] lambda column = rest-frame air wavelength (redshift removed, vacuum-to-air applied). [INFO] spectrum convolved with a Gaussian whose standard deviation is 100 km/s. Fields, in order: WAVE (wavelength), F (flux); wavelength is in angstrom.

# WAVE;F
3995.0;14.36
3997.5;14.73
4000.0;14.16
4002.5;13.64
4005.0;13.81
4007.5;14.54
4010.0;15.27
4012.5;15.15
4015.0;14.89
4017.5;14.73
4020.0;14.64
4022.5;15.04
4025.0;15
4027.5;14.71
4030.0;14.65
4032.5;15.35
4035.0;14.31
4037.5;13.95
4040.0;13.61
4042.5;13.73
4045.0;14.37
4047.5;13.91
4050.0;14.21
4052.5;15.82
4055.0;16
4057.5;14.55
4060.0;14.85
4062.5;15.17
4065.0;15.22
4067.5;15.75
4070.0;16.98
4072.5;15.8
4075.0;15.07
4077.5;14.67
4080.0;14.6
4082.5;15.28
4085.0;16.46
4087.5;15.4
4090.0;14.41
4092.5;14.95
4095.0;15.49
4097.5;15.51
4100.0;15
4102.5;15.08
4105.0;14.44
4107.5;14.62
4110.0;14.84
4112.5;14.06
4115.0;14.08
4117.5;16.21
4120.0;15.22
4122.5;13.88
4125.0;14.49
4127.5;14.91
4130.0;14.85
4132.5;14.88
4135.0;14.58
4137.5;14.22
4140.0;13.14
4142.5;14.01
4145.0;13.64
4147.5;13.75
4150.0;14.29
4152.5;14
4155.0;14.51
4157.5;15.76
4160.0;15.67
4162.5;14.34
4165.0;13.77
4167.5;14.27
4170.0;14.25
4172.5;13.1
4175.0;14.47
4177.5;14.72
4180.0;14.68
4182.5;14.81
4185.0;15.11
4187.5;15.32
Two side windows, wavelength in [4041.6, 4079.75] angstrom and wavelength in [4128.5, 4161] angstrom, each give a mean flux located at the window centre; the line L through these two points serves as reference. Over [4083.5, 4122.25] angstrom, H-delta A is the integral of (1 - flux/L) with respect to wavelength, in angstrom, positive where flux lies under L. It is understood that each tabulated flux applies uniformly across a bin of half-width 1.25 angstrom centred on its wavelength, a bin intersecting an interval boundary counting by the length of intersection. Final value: -0.8 angstrom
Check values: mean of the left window 15.1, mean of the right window 14.4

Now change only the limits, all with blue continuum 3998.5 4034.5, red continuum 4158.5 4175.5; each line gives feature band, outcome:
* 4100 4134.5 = -0.8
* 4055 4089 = -2.0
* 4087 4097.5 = -0.4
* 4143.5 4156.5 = 0.2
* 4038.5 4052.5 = 0.4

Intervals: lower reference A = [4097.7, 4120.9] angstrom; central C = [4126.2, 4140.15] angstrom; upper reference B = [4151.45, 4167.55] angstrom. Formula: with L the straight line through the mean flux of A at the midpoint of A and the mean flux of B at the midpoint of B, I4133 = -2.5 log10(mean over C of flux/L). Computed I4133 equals 0.02 mag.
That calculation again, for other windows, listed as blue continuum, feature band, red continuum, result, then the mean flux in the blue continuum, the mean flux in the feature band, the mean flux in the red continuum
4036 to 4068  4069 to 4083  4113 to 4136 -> -0.049 mag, 14.7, 15.4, 14.8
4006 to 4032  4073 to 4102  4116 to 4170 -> -0.038 mag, 14.9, 15.2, 14.5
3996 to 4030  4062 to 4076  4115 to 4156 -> -0.084 mag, 14.6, 15.7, 14.4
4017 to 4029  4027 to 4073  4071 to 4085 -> 0.011 mag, 14.8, 14.9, 15.2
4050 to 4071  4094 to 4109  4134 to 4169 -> -0.007 mag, 15.4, 15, 14.3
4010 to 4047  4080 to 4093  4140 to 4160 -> -0.059 mag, 14.6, 15.3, 14.3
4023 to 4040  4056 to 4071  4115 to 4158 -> -0.061 mag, 14.6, 15.4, 14.5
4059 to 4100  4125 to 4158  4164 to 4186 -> 0.028 mag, 15.3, 14.3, 14.4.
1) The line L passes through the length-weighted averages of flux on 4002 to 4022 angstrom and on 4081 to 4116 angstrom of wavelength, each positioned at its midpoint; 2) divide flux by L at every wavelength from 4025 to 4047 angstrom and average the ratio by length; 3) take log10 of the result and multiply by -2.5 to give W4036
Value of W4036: 0.03 mag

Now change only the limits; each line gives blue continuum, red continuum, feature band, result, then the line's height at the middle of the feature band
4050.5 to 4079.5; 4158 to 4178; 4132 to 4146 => 0.046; 14.7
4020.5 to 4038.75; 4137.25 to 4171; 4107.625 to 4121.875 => -0.031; 14.4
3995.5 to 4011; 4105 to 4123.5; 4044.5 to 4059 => -0.025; 14.5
